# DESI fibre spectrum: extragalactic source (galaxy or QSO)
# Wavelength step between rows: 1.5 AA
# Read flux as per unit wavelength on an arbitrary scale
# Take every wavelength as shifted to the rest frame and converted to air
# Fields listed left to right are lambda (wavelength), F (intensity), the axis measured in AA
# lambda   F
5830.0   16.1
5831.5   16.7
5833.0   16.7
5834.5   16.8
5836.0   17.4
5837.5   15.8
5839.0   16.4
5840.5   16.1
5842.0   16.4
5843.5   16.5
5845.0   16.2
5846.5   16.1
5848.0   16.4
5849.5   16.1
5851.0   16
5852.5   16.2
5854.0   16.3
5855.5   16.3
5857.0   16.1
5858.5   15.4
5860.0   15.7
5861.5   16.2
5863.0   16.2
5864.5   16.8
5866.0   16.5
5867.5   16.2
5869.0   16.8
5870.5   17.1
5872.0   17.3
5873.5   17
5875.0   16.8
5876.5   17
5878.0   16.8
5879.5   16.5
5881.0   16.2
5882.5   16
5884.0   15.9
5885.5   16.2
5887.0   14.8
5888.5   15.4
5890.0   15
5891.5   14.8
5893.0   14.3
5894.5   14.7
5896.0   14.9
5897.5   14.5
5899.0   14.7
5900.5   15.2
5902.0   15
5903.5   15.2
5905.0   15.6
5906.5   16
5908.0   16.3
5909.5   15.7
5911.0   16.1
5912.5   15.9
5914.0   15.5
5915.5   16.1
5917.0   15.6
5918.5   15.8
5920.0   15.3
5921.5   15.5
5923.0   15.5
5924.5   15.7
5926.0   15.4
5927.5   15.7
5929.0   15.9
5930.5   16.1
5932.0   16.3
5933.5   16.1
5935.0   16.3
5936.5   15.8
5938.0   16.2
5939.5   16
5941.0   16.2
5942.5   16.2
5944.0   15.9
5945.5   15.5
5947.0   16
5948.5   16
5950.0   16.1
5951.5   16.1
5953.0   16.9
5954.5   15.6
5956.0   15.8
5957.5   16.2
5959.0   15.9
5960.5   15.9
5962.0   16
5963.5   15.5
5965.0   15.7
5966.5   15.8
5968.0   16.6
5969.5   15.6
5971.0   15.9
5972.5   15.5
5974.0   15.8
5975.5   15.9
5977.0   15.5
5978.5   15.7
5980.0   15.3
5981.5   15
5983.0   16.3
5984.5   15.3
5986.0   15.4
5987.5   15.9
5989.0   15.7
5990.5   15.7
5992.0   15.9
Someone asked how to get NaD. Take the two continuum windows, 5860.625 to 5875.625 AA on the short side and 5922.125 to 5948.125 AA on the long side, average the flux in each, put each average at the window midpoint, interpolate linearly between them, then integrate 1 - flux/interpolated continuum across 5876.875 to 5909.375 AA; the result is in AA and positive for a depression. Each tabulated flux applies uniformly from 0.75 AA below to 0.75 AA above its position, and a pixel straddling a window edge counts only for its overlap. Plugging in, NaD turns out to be 1.9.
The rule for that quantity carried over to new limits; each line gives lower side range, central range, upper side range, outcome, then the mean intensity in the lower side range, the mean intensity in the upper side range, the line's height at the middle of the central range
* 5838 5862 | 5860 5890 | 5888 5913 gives -1.2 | 16.1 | 15.2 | 15.7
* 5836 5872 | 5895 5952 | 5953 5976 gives 1.1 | 16.3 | 15.9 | 16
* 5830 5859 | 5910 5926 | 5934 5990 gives 0.3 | 16.3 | 15.9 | 16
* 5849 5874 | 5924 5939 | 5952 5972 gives 0.1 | 16.4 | 15.9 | 16.1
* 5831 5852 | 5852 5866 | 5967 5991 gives 0.1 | 16.4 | 15.7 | 16.3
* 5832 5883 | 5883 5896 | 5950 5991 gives 0.9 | 16.4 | 15.8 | 16.2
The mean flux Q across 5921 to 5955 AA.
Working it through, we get 16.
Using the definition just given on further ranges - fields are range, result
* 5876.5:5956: 15.7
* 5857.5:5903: 15.9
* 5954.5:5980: 15.8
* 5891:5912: 15.2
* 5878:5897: 15.4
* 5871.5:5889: 16.3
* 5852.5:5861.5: 16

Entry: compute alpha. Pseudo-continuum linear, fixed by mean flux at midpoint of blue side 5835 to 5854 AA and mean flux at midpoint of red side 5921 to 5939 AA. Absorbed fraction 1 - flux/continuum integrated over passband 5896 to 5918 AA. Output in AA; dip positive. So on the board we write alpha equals 0.67 AA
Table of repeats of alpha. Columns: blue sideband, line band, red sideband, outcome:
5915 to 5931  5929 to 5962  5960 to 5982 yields -0.74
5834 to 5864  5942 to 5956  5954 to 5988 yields -0.17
